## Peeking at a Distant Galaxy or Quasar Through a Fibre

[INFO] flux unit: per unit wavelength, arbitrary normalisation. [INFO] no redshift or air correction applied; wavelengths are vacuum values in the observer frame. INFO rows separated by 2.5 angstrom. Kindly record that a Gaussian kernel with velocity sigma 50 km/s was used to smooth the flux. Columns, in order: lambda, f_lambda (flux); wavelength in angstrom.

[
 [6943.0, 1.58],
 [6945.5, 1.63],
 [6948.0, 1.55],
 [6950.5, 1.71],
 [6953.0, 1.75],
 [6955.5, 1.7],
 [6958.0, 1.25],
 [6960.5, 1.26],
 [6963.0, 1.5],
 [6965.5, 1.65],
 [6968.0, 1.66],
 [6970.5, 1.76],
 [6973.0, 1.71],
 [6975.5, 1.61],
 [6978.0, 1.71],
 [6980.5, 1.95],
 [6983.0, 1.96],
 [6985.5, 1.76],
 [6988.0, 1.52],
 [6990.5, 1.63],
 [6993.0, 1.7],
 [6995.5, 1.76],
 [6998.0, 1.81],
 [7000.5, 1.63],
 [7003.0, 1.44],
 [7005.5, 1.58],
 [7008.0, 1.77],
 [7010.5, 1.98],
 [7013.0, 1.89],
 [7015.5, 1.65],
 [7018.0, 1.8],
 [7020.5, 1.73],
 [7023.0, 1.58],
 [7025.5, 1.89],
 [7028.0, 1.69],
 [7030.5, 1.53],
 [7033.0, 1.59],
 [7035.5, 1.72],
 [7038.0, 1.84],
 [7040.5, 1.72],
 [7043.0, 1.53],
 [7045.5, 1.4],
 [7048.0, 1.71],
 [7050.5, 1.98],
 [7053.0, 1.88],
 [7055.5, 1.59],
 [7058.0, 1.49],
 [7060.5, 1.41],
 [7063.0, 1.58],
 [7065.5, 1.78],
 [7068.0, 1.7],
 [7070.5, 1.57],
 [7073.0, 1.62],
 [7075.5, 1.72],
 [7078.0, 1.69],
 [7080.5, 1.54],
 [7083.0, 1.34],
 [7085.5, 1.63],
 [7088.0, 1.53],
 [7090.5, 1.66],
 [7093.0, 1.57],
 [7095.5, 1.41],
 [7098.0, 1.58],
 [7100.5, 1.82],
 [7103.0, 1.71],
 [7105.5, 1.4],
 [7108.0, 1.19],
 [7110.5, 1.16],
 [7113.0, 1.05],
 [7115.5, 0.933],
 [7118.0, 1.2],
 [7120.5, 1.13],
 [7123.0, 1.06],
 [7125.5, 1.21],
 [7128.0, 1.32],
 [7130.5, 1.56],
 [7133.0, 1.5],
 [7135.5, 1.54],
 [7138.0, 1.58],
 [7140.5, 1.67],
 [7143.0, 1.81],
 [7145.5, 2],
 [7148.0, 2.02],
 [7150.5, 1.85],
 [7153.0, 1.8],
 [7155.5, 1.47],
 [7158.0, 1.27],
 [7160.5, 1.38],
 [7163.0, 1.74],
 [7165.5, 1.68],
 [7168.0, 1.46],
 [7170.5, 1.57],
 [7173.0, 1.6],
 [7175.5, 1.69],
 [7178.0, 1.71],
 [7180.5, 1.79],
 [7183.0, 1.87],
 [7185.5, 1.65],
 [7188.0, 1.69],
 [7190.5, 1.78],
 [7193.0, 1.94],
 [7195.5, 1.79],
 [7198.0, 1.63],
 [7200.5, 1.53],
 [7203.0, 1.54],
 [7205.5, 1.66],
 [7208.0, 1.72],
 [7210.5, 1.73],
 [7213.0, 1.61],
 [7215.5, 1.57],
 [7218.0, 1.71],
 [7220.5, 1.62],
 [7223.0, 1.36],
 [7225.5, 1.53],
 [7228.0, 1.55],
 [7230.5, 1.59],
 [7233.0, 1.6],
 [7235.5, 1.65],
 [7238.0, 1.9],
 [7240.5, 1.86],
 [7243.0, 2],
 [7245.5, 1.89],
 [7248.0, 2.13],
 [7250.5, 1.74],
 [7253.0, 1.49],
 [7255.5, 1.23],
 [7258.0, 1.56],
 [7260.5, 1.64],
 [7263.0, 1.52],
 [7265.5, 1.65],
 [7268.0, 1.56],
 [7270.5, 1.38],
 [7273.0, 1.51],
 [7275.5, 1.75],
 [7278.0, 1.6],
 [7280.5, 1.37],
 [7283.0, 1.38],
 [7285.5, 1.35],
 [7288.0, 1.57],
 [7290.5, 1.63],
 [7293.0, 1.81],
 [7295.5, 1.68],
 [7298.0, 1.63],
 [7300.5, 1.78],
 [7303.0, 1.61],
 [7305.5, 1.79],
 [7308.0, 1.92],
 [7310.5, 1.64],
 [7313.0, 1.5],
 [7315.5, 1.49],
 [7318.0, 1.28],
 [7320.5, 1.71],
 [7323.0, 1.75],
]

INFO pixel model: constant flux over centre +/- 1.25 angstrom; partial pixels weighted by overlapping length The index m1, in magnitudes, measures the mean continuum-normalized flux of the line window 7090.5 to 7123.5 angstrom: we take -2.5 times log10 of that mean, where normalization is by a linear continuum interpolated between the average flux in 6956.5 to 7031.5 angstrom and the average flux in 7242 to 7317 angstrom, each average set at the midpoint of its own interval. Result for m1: 0.23 mag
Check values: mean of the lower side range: 1.68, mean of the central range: 1.34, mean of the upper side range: 1.62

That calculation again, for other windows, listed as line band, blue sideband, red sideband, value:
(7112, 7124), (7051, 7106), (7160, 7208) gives 0.45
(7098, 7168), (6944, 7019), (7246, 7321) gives 0.11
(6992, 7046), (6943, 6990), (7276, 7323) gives -0.04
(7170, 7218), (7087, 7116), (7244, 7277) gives -0.10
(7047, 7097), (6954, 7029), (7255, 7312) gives 0.03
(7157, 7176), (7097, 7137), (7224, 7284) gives -0.08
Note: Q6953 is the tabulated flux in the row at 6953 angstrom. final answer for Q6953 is 1.75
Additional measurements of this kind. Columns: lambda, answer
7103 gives 1.71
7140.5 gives 1.67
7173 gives 1.6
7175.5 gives 1.69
